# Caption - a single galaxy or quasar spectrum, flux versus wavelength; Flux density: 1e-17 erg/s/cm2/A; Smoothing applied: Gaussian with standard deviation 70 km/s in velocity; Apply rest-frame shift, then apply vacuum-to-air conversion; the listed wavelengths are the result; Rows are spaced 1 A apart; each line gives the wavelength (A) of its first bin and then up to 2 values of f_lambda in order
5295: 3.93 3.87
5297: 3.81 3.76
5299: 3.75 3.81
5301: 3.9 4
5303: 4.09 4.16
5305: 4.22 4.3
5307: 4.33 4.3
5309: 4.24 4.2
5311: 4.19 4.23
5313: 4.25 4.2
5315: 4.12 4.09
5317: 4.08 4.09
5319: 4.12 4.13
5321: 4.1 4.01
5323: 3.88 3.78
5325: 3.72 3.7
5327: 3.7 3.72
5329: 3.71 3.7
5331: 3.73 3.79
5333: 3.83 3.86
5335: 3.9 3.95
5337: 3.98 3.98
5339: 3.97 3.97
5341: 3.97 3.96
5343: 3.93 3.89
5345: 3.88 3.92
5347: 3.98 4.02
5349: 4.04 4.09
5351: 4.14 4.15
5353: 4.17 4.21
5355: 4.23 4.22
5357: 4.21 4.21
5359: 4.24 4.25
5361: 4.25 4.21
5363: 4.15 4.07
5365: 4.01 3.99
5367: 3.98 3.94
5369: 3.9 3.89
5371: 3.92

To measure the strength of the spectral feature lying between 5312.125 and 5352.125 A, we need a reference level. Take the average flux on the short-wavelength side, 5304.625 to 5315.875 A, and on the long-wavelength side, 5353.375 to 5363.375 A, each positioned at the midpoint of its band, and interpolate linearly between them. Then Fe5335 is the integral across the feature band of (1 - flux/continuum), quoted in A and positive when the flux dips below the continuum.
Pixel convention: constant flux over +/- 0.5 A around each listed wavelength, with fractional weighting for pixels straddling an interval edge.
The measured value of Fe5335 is 2.6 A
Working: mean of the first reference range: 4.23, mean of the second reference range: 4.22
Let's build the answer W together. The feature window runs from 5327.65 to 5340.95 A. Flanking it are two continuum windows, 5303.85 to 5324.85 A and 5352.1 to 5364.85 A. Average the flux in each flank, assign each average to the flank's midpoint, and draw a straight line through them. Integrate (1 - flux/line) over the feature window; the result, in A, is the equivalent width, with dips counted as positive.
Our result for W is 1.0 A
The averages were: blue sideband 4.14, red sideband 4.19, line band 3.86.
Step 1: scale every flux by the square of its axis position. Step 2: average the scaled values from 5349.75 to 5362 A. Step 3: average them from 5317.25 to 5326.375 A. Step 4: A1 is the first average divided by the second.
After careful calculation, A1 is 1.08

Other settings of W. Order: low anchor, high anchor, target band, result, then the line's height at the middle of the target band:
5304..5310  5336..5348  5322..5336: 1.0 A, 4.07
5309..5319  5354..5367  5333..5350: 0.9 A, 4.16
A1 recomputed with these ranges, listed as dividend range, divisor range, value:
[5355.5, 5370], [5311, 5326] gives 1.03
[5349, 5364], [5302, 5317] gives 1.01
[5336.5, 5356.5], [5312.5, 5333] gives 1.04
